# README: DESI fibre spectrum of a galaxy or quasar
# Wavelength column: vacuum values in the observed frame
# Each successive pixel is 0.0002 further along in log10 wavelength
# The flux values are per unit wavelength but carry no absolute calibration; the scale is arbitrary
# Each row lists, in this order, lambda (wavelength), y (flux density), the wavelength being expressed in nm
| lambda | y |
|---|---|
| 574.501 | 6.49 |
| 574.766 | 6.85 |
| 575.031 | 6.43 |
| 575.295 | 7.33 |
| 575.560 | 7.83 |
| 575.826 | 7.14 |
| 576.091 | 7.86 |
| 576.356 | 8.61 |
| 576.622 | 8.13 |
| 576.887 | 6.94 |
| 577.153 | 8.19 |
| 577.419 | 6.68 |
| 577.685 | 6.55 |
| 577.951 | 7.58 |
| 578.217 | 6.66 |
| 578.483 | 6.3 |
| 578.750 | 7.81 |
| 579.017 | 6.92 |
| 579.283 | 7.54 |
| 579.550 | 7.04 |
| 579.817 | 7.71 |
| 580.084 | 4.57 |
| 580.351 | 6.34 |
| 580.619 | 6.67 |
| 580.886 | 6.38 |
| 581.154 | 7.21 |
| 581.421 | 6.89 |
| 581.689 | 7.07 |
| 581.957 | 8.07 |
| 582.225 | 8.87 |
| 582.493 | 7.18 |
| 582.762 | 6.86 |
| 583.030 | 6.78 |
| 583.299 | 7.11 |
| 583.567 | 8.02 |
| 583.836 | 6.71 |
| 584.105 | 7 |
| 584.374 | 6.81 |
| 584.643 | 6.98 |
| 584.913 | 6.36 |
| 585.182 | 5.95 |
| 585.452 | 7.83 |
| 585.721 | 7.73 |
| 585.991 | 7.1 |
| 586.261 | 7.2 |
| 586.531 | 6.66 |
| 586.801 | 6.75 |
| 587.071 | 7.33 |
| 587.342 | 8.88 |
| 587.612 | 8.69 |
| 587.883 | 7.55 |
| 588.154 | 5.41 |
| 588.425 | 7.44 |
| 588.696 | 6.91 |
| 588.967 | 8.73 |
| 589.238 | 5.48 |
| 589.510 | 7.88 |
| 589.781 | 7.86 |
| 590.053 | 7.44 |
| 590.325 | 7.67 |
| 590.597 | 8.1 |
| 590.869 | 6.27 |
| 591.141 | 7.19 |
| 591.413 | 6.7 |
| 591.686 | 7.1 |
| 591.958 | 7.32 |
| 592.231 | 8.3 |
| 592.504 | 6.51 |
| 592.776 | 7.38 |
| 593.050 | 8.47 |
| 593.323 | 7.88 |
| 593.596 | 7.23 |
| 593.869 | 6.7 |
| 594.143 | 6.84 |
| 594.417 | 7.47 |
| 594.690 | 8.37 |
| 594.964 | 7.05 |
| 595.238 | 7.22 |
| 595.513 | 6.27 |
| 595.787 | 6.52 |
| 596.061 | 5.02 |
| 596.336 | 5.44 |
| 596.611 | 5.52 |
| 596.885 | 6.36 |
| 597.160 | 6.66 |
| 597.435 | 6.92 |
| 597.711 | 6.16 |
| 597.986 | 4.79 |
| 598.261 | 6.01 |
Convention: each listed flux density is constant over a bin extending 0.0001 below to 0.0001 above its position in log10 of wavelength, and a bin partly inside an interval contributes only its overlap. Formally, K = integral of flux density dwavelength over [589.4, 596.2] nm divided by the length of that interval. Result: 7.23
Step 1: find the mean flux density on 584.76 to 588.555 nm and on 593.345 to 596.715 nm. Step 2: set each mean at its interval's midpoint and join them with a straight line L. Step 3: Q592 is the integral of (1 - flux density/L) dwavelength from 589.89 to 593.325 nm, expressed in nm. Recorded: -0.248 nm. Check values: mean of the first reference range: 7.2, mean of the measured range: 7.39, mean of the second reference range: 6.69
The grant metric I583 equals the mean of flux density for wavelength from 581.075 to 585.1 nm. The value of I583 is 7.18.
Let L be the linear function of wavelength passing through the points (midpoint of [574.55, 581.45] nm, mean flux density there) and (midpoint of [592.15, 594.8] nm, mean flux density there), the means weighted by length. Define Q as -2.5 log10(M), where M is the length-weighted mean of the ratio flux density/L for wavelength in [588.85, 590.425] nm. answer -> -0.01 mag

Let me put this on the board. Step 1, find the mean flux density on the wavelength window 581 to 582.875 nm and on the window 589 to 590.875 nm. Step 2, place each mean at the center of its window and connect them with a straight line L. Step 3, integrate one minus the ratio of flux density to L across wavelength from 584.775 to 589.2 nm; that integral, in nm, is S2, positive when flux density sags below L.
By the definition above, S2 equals 0.10 nm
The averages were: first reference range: 7.44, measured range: 7.24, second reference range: 7.39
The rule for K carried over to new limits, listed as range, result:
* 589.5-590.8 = 7.7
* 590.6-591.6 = 6.92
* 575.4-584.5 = 7.18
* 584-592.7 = 7.23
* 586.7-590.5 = 7.44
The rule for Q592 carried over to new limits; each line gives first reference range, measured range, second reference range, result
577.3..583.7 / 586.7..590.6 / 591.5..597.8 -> -0.281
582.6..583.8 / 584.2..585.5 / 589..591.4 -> 0.083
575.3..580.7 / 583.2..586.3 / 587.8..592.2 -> 0.055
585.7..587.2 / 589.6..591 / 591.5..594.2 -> -0.044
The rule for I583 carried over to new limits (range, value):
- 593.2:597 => 6.7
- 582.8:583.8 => 7.21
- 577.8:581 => 6.79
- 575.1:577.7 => 7.54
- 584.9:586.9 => 6.99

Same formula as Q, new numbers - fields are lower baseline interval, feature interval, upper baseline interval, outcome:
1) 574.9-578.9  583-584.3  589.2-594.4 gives 0.028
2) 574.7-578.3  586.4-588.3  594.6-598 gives -0.079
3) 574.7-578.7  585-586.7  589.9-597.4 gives 0.012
